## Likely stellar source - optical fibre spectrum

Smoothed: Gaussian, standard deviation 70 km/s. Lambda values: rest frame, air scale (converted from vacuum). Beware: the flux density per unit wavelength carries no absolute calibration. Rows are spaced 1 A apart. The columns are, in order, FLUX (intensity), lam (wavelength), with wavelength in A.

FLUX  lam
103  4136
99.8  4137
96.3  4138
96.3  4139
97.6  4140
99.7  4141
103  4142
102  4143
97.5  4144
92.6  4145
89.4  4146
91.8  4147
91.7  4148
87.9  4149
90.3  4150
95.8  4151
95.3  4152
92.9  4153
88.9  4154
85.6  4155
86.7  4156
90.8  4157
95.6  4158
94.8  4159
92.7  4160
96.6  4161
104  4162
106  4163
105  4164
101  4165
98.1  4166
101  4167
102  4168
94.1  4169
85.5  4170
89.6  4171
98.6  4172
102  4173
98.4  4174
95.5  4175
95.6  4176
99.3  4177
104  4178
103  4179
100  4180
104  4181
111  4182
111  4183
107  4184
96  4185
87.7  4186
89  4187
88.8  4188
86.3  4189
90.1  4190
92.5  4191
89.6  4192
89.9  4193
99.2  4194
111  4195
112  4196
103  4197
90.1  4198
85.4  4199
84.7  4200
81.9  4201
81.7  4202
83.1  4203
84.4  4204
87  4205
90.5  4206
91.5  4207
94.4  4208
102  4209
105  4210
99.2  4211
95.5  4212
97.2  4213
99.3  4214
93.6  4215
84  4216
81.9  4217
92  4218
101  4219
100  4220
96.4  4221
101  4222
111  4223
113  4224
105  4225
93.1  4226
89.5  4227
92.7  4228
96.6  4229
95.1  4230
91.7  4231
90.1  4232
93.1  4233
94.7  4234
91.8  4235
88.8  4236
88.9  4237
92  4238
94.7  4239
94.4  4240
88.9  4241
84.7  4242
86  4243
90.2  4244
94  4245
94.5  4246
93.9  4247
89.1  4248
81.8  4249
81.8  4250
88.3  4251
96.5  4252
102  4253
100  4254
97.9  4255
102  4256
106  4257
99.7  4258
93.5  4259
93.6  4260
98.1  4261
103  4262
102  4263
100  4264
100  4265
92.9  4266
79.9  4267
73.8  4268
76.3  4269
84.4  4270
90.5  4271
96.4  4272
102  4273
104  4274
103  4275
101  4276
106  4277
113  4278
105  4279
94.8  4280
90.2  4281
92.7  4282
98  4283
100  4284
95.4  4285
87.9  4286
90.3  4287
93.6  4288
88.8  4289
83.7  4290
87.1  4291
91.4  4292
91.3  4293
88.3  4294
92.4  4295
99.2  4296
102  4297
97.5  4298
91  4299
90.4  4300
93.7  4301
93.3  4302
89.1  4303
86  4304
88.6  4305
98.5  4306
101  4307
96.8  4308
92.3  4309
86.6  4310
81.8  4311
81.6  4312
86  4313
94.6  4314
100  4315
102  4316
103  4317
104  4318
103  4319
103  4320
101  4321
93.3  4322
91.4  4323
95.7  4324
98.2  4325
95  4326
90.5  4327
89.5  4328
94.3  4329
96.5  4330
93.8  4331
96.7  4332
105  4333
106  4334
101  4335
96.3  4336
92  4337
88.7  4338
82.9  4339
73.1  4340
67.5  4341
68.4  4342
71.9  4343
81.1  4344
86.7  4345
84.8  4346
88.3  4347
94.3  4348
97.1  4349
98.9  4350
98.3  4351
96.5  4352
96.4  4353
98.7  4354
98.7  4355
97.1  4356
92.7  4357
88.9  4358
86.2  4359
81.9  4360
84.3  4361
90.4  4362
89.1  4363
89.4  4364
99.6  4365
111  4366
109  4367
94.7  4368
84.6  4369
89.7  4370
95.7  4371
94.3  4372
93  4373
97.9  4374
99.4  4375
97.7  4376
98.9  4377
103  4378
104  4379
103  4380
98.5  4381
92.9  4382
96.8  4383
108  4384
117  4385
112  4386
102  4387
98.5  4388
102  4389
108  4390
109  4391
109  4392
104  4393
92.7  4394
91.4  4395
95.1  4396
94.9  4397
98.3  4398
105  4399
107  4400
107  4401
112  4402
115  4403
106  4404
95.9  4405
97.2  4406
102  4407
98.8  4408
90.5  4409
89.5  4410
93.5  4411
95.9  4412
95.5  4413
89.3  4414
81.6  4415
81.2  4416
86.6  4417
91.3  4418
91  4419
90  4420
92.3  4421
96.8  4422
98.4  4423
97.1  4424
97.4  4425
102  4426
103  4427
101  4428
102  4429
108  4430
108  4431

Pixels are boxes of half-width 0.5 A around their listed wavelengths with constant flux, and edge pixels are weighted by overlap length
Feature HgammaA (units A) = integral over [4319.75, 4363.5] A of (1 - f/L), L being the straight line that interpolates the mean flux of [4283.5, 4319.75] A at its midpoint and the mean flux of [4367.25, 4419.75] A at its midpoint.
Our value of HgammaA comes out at 1.9 A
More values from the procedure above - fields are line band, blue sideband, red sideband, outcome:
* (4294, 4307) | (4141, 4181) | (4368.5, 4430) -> 0.5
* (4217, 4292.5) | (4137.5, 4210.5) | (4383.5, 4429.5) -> 1.7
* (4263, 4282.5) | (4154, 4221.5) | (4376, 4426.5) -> 0.3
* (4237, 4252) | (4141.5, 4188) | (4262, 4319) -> 0.8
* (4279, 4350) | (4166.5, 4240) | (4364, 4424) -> 3.5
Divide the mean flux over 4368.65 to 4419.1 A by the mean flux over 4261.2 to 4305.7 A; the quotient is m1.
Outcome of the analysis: 1.0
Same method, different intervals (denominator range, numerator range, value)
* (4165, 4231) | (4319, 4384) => 0.98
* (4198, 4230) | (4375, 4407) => 1.09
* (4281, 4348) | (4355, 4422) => 1.06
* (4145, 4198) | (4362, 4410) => 1.04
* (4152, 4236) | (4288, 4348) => 0.96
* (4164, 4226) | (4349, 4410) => 1.03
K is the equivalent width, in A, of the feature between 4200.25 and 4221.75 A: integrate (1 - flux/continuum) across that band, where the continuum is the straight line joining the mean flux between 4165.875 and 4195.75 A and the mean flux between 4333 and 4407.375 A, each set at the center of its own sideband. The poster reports 1.1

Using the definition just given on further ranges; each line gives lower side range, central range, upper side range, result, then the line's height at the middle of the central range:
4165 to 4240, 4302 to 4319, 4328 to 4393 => 0.3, 95.2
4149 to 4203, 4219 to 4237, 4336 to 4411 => -0.2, 95.7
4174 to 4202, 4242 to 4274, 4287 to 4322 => 0.5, 94.7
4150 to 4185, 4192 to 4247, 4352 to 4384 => 1.9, 97.3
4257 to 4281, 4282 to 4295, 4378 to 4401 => 0.8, 97.3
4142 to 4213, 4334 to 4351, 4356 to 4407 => 2.0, 98.4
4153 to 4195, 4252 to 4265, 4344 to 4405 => -0.3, 97.3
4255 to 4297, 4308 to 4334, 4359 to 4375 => -0.3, 94.3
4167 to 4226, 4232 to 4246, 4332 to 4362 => 0.5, 94.3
